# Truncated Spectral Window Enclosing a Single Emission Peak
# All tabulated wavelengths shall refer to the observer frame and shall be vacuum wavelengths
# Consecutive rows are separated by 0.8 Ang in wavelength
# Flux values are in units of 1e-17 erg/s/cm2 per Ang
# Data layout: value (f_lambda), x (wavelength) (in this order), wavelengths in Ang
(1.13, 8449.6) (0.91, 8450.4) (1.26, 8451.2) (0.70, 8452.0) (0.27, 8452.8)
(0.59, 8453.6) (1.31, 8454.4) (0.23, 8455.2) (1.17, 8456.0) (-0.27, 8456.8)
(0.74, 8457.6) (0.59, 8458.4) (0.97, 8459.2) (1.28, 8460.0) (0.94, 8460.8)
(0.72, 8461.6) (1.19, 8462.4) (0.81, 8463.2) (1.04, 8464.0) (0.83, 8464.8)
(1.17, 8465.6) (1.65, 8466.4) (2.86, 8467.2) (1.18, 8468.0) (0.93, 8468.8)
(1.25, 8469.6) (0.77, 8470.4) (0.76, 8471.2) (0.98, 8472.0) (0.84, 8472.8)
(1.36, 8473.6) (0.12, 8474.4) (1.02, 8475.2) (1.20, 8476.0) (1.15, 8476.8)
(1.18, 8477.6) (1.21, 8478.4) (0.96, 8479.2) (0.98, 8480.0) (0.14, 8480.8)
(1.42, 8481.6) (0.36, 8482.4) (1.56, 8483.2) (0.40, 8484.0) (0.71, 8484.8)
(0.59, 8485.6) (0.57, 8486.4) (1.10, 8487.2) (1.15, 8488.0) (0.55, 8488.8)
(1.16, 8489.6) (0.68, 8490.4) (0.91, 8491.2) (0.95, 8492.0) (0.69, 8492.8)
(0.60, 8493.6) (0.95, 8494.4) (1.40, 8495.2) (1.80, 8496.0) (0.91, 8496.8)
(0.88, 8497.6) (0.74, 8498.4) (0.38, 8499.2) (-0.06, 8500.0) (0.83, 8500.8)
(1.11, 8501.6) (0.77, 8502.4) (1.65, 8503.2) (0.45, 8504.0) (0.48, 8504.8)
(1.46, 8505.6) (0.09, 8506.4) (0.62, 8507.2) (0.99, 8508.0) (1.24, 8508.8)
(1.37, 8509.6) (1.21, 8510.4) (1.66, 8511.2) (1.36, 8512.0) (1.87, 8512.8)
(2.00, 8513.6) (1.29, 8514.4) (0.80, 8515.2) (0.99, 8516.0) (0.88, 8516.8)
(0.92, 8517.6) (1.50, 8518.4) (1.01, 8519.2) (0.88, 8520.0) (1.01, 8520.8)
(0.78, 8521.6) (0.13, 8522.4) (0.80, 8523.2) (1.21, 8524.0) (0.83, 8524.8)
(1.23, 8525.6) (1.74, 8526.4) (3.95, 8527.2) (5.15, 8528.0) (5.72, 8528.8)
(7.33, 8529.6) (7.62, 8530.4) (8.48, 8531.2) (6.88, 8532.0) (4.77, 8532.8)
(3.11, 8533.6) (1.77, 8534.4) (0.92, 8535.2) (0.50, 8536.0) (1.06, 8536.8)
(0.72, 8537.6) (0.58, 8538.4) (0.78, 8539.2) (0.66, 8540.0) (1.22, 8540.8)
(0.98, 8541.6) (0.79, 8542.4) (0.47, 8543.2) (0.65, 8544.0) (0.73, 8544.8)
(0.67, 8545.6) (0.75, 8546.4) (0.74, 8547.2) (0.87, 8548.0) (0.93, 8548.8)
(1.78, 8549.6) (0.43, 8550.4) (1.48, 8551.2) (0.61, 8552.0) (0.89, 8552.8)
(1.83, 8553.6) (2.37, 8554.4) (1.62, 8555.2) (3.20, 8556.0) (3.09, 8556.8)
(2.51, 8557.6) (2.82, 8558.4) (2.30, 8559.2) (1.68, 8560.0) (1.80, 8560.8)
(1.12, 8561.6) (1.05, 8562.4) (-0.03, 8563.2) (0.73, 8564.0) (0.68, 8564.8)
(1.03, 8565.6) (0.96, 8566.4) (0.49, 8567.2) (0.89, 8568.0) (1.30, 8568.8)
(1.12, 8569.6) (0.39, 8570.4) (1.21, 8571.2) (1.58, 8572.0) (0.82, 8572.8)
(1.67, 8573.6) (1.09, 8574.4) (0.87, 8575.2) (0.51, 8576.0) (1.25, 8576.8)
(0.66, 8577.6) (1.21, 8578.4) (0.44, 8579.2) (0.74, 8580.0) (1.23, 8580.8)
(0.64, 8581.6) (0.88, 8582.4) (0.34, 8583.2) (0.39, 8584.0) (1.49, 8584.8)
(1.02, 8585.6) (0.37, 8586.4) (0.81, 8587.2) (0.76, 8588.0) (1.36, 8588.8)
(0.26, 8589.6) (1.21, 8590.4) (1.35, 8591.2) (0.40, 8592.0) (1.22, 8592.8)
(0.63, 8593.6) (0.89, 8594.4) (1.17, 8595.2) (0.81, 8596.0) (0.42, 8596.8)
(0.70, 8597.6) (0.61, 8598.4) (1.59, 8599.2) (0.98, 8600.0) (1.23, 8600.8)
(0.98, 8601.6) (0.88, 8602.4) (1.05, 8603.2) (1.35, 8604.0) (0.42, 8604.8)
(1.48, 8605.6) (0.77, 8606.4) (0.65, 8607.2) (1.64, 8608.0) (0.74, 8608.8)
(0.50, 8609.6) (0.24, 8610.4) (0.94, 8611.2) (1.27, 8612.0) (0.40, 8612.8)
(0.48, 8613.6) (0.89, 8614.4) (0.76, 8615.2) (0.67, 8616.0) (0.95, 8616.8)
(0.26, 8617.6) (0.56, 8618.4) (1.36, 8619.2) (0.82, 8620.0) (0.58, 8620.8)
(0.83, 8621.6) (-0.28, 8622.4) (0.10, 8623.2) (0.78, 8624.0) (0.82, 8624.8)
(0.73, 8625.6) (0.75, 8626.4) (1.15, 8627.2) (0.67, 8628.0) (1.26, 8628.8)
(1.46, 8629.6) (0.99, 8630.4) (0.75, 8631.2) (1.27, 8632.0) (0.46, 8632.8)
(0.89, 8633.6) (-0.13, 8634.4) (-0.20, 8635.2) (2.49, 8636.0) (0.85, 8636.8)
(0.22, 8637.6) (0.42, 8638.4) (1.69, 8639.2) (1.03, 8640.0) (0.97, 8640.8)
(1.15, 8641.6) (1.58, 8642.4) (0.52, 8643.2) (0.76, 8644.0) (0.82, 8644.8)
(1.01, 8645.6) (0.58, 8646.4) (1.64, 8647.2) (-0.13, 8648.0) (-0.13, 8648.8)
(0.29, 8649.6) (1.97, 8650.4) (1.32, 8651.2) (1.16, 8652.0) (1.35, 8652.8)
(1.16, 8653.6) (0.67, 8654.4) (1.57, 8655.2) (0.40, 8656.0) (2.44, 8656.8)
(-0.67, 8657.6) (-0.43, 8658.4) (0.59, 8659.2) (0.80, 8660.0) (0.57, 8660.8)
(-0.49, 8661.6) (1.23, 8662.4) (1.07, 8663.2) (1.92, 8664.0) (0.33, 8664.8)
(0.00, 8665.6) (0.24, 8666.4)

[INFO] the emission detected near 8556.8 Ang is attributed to [N II]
